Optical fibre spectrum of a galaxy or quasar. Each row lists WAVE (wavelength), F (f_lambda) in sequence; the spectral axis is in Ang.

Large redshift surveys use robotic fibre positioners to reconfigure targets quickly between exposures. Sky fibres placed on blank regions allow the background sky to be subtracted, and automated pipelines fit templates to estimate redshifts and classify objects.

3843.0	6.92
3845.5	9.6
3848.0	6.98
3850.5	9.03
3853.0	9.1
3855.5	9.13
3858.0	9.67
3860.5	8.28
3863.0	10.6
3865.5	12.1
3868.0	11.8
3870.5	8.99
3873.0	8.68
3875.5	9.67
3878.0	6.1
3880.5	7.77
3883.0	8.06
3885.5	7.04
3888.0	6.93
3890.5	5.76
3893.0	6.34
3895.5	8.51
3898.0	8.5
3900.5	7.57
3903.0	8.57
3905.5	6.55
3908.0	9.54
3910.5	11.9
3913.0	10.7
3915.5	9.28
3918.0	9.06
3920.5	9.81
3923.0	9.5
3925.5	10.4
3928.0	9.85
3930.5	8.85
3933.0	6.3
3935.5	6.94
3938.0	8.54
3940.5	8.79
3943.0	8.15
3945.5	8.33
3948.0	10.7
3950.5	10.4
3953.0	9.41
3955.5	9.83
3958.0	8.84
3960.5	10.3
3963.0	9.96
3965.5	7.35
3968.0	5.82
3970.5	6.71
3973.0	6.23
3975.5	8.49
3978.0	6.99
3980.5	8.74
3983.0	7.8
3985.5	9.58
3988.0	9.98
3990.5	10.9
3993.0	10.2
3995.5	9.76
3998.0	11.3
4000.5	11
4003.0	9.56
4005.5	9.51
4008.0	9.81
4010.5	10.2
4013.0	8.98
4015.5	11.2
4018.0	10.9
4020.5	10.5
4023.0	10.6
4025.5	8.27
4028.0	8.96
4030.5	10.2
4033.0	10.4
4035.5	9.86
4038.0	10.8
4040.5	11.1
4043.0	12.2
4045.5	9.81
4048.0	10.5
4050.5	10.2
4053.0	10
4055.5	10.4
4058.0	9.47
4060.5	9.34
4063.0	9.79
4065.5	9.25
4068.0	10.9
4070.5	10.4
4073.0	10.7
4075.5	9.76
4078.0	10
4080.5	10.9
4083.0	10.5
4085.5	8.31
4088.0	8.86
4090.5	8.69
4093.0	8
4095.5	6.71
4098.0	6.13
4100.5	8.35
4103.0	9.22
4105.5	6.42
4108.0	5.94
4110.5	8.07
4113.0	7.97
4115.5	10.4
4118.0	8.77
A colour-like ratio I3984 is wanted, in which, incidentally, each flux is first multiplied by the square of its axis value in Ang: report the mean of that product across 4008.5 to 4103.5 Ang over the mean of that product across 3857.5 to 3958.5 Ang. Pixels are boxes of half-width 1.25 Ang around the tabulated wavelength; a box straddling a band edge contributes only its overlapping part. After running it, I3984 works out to 1.2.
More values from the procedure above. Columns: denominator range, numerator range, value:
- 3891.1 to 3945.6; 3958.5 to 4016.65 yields 1.09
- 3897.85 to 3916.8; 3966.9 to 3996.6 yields 0.96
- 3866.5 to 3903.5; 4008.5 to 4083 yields 1.38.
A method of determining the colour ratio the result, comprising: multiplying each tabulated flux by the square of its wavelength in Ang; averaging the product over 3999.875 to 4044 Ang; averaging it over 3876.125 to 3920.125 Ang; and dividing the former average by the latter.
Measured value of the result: 1.33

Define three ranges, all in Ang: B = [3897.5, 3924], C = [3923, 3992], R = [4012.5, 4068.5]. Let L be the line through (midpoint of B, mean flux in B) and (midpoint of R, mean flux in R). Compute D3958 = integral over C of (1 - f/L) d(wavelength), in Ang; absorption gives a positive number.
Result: 6.13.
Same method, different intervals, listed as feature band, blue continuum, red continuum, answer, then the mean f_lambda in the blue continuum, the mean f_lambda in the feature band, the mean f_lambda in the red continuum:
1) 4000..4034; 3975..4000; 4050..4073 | -1.1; 9.45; 9.98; 10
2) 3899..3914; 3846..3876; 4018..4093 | 0.8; 9.5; 9.1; 10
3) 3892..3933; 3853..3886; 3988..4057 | 2.0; 9.12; 8.99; 10.3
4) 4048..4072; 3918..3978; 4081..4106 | -4.8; 8.65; 10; 8.25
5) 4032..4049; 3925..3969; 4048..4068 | -1.7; 8.81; 10.7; 9.89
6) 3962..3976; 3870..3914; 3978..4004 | 3.1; 8.15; 7.32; 9.75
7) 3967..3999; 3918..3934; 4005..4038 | 3.4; 9.16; 8.66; 10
